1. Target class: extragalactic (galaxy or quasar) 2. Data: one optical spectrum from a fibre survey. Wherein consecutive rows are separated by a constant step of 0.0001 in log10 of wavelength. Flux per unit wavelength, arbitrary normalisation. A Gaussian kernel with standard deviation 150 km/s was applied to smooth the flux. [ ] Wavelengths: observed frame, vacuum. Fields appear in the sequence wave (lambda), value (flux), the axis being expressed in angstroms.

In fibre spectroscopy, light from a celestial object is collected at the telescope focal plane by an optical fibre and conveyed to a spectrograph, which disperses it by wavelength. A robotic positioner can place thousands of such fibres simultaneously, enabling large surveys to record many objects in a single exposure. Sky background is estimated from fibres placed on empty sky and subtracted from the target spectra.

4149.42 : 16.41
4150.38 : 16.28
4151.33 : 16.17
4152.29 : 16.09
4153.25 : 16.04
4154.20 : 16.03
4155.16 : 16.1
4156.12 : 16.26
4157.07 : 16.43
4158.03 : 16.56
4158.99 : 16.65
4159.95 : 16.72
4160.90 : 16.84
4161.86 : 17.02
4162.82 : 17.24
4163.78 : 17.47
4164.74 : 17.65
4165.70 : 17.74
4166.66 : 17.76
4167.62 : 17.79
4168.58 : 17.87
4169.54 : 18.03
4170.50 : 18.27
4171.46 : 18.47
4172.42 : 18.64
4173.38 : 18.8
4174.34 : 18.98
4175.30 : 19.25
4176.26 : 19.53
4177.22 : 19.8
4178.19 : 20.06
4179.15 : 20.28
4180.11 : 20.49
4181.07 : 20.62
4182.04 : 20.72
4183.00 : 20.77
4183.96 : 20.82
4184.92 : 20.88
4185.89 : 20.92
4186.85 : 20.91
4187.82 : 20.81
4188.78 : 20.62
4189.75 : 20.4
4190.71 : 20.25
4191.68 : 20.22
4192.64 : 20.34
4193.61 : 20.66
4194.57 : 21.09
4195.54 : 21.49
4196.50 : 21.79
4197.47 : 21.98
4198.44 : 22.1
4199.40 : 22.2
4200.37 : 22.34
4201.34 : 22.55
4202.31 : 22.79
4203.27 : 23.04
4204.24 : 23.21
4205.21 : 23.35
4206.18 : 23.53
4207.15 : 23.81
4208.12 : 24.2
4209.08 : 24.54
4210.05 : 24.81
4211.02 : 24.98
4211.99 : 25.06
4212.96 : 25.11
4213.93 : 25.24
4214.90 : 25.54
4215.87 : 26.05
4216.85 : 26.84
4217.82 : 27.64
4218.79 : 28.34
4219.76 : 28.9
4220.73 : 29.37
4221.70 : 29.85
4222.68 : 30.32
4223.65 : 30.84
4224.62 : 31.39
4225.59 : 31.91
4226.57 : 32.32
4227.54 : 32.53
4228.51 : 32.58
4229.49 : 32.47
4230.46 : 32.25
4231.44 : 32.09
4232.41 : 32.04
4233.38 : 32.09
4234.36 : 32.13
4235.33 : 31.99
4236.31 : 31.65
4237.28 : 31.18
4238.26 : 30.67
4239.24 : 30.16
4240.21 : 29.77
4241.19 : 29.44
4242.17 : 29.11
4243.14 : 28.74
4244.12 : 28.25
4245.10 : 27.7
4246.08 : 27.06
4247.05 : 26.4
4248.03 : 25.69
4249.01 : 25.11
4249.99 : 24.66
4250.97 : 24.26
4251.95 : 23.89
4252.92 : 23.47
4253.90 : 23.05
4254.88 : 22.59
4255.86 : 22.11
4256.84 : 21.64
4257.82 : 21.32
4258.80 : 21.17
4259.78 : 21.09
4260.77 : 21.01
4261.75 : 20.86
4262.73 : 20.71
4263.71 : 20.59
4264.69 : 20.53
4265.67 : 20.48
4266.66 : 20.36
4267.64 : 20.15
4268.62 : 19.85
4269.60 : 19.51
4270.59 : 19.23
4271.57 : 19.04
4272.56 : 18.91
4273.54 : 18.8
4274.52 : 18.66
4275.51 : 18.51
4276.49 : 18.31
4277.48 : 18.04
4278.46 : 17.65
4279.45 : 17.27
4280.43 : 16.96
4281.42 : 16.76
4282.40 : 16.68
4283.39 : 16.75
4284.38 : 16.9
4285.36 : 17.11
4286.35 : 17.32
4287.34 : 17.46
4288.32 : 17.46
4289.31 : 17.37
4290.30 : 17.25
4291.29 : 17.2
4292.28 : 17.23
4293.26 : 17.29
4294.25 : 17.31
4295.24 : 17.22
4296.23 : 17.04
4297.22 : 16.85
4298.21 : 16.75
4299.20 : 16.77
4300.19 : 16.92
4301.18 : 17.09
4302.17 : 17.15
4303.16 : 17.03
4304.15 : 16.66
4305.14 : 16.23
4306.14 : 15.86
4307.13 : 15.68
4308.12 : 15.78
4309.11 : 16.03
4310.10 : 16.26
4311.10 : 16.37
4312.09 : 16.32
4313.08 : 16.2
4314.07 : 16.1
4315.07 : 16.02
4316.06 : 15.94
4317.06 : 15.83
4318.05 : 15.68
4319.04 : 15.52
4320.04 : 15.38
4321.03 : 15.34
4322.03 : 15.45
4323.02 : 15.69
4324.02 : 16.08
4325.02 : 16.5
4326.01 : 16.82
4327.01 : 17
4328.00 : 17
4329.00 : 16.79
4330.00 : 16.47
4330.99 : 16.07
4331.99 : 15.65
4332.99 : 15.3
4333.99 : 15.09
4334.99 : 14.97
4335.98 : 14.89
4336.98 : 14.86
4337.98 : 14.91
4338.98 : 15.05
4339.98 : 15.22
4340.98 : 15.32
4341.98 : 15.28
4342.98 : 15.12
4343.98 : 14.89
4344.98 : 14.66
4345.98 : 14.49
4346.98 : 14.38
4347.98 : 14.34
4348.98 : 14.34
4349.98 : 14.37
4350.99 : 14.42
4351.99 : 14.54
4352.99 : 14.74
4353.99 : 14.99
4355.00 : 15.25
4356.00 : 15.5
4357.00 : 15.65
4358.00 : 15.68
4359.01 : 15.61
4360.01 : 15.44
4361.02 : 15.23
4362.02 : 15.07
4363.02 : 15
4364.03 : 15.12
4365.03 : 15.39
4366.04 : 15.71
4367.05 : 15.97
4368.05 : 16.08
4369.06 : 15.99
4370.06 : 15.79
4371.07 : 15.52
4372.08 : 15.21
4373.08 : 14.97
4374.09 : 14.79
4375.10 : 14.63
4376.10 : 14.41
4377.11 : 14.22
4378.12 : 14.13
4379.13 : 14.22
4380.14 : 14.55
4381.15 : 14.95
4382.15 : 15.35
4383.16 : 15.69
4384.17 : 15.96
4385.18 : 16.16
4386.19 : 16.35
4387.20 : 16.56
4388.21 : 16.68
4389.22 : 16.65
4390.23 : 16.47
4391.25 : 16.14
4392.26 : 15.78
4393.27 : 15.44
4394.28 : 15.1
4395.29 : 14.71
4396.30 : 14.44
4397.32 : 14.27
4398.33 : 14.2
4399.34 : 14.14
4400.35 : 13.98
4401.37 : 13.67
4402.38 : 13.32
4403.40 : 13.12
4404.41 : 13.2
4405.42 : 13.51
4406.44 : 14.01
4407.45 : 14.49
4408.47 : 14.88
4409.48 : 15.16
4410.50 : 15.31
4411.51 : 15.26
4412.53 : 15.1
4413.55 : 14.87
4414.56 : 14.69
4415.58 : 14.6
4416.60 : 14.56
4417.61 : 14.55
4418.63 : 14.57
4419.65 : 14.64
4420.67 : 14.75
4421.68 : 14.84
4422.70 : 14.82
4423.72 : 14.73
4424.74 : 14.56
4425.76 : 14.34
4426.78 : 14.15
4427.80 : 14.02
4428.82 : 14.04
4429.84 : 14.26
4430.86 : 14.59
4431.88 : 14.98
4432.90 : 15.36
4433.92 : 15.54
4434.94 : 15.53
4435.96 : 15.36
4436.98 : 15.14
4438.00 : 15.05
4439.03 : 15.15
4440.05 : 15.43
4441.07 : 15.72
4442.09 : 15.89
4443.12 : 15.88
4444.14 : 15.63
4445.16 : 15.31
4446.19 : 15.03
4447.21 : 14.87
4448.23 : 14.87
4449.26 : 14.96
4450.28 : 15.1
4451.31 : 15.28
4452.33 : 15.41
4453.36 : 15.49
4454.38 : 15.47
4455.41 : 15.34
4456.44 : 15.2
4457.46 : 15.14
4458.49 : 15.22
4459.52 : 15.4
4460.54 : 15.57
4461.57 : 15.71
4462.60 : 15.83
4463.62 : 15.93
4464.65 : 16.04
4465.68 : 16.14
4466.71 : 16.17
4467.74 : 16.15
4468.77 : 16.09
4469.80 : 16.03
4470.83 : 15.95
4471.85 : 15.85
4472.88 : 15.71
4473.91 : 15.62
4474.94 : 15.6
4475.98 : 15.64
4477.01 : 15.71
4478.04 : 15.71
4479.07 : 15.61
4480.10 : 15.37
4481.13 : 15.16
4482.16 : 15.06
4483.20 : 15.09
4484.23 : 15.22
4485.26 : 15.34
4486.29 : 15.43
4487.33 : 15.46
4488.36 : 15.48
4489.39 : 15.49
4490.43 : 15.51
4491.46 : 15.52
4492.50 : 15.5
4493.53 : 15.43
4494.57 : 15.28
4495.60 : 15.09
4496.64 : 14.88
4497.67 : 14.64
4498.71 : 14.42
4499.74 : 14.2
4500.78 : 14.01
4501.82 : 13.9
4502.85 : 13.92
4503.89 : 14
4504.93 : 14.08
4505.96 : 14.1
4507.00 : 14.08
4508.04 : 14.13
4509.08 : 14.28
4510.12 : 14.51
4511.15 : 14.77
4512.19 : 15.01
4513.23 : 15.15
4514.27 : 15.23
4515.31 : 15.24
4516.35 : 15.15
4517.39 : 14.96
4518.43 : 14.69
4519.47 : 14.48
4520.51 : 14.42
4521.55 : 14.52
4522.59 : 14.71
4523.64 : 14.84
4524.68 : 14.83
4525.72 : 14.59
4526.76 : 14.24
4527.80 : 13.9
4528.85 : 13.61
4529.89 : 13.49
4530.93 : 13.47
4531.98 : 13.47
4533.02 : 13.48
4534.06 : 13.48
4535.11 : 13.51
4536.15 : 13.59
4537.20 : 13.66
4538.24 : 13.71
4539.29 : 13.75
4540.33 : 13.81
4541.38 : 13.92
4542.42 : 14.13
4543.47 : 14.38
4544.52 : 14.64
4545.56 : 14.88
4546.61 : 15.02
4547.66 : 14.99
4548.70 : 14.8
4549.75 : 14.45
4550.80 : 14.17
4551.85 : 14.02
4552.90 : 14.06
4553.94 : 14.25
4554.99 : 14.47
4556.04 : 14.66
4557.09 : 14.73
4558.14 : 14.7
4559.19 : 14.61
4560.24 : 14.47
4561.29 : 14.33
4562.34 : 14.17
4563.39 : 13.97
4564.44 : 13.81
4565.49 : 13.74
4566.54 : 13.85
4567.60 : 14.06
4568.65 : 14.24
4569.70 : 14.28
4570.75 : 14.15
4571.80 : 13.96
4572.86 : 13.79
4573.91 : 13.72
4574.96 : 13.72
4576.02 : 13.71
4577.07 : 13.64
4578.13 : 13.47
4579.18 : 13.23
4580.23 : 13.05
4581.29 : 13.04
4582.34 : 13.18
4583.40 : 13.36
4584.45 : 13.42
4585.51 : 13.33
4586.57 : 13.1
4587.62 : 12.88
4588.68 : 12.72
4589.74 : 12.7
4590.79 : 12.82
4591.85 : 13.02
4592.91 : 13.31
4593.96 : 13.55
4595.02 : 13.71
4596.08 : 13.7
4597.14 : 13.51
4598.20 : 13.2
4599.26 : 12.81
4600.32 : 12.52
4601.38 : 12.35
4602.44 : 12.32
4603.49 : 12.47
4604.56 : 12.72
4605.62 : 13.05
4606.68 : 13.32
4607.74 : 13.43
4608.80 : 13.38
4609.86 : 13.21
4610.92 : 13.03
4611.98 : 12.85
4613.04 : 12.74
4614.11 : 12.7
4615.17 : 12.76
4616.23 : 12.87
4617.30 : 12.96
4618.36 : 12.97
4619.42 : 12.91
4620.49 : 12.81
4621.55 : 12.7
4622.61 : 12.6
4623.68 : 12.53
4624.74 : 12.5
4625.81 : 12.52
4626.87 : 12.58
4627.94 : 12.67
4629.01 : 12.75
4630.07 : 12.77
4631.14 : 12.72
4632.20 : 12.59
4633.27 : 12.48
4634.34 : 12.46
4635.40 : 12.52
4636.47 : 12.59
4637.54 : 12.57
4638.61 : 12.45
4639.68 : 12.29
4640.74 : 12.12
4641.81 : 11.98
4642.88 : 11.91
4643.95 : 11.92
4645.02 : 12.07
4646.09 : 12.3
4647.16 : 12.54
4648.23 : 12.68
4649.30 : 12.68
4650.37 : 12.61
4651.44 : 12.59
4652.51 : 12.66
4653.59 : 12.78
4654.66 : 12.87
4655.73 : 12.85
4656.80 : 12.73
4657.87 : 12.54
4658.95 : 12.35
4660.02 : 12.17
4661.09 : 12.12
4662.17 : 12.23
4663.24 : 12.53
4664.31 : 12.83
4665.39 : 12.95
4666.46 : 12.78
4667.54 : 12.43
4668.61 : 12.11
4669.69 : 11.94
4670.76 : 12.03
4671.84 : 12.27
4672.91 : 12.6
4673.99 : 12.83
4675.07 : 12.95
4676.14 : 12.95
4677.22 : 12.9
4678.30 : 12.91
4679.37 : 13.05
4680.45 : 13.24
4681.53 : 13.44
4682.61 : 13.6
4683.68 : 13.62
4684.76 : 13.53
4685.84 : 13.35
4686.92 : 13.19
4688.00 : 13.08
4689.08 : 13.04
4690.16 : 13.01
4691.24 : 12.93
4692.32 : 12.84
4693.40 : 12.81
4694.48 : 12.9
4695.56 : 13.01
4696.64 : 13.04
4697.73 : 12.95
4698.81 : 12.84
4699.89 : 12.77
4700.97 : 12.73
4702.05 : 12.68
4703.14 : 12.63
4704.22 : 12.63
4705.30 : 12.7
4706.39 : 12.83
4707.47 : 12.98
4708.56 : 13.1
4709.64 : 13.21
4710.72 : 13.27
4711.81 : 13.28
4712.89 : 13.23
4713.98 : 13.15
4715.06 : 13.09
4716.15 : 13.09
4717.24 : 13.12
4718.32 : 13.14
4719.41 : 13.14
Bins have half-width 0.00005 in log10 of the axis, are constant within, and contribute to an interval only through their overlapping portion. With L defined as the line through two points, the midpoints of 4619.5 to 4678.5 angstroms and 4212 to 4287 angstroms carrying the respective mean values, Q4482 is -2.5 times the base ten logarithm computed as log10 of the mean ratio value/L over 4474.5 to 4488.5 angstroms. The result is 0.14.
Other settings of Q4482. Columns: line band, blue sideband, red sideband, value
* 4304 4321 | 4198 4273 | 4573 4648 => 0.40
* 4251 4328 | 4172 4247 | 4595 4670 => 0.27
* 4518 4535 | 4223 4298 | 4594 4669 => 0.11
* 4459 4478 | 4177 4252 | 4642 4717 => 0.18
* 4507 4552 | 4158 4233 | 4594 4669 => 0.06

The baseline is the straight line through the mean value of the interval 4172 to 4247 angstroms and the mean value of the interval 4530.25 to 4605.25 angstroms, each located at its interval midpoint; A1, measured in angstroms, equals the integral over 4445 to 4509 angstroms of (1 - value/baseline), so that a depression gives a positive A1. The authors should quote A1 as 5.4 angstroms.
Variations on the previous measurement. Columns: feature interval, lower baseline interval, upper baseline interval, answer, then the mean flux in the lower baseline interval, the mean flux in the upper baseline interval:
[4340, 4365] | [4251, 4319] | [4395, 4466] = 2.5 angstroms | 18.2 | 14.9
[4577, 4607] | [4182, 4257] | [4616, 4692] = 3.0 angstroms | 25.9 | 12.7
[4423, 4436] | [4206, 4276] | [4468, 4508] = 2.2 angstroms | 25.8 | 15.1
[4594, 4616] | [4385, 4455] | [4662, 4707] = 0.8 angstroms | 15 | 12.9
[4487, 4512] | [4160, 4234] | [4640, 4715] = 3.0 angstroms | 23.3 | 12.8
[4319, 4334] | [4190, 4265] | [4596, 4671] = 4.4 angstroms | 25.9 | 12.6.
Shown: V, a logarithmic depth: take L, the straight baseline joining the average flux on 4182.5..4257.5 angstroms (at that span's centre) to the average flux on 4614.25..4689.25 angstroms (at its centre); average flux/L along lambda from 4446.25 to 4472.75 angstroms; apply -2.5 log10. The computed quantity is 0.19 mag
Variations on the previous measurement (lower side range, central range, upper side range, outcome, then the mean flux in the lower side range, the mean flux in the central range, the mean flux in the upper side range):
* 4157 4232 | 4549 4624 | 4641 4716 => 0.10 mag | 22.8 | 13.4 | 12.8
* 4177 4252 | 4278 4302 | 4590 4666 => 0.34 mag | 25.7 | 17.1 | 12.7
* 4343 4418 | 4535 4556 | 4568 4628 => -0.05 mag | 15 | 14.2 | 13.1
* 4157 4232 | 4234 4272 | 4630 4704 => -0.14 mag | 22.8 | 24.5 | 12.7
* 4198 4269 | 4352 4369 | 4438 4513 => 0.31 mag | 26.1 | 15.4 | 15.2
